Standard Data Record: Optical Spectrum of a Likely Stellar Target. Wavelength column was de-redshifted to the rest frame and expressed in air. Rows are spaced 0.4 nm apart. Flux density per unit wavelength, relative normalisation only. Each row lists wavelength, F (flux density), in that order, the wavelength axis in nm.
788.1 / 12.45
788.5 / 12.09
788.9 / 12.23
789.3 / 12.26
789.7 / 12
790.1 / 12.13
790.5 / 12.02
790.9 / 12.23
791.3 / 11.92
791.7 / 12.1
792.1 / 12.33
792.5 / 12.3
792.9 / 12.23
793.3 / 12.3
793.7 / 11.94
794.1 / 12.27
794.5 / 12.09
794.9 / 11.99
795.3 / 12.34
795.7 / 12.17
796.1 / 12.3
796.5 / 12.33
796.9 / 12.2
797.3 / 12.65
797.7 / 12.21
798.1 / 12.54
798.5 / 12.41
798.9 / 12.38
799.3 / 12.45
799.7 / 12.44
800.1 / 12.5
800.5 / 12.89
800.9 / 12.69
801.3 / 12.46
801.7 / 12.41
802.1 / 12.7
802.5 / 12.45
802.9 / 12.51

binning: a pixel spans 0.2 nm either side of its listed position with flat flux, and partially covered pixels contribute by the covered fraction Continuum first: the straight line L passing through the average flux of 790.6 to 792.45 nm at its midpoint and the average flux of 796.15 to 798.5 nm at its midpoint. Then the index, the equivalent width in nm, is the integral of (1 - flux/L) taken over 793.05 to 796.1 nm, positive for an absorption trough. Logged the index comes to 0.03 nm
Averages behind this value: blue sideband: 12.2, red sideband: 12.4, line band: 12.2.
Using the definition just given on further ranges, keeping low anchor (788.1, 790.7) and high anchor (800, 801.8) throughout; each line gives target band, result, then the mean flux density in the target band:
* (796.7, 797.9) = 0.010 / 12.4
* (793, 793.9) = 0.013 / 12.1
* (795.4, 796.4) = 0.012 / 12.3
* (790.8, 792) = 0.013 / 12.1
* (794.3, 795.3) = 0.021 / 12.1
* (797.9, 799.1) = 0.006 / 12.4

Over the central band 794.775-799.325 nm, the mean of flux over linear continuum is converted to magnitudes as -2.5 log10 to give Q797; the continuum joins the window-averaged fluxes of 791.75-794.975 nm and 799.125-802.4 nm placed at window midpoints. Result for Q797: 0.00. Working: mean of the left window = 12.2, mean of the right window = 12.6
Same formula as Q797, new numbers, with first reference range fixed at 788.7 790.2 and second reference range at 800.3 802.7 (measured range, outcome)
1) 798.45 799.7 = 0.008 mag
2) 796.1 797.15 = 0.011 mag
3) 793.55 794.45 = 0.019 mag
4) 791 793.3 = 0.006 mag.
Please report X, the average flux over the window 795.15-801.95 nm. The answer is 12.4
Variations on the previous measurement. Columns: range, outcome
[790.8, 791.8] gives 12.1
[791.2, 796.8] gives 12.2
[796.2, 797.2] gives 12.3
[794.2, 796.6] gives 12.2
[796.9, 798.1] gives 12.4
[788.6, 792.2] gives 12.1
